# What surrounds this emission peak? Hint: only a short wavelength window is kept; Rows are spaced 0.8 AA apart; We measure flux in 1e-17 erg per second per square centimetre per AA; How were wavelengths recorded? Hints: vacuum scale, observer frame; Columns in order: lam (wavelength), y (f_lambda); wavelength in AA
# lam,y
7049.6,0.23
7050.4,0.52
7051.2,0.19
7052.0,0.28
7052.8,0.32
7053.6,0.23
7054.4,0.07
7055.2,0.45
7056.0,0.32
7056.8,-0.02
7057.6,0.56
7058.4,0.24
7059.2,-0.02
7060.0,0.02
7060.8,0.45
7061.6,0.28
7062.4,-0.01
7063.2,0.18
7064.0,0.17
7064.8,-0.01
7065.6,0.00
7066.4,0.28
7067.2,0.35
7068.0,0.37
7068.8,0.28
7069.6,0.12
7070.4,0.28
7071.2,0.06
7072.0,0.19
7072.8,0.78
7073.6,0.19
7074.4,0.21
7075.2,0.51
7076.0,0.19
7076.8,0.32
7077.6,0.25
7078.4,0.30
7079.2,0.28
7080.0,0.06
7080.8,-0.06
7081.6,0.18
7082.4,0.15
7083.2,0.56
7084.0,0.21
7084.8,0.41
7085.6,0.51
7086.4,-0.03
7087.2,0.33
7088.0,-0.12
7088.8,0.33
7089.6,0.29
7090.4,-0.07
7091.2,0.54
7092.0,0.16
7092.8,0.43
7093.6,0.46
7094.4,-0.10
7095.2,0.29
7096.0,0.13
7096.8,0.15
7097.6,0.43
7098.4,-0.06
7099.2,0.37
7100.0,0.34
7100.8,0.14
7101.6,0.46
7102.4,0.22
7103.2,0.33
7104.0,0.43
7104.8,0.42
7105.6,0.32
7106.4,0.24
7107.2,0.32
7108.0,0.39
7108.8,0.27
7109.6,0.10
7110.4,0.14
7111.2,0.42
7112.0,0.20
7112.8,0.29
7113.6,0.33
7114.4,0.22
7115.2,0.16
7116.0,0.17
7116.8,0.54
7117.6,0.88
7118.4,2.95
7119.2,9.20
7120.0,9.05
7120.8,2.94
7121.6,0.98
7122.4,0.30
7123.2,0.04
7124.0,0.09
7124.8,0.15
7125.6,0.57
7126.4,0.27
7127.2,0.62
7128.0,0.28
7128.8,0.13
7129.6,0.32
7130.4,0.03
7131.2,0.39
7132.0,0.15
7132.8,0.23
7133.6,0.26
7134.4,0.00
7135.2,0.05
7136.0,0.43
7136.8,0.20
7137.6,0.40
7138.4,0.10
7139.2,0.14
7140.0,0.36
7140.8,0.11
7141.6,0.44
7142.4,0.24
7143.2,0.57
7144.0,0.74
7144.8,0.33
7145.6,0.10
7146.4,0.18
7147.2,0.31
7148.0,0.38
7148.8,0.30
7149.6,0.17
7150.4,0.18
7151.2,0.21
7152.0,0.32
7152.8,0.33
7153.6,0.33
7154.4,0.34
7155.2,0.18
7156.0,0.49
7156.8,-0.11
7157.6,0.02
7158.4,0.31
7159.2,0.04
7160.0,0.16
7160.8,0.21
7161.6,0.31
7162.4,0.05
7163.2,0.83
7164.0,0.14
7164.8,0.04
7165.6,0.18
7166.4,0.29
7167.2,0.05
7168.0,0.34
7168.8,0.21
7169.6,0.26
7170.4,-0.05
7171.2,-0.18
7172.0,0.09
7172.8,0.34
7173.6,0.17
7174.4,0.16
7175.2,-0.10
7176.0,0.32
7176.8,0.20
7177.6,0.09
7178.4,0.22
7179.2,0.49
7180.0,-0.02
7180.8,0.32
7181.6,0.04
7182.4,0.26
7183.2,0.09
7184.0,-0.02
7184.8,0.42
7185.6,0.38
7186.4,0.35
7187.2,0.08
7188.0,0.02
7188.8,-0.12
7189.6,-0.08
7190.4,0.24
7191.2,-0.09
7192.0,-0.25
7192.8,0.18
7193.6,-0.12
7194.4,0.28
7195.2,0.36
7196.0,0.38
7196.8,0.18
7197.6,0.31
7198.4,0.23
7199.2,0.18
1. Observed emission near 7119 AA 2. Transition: H-alpha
